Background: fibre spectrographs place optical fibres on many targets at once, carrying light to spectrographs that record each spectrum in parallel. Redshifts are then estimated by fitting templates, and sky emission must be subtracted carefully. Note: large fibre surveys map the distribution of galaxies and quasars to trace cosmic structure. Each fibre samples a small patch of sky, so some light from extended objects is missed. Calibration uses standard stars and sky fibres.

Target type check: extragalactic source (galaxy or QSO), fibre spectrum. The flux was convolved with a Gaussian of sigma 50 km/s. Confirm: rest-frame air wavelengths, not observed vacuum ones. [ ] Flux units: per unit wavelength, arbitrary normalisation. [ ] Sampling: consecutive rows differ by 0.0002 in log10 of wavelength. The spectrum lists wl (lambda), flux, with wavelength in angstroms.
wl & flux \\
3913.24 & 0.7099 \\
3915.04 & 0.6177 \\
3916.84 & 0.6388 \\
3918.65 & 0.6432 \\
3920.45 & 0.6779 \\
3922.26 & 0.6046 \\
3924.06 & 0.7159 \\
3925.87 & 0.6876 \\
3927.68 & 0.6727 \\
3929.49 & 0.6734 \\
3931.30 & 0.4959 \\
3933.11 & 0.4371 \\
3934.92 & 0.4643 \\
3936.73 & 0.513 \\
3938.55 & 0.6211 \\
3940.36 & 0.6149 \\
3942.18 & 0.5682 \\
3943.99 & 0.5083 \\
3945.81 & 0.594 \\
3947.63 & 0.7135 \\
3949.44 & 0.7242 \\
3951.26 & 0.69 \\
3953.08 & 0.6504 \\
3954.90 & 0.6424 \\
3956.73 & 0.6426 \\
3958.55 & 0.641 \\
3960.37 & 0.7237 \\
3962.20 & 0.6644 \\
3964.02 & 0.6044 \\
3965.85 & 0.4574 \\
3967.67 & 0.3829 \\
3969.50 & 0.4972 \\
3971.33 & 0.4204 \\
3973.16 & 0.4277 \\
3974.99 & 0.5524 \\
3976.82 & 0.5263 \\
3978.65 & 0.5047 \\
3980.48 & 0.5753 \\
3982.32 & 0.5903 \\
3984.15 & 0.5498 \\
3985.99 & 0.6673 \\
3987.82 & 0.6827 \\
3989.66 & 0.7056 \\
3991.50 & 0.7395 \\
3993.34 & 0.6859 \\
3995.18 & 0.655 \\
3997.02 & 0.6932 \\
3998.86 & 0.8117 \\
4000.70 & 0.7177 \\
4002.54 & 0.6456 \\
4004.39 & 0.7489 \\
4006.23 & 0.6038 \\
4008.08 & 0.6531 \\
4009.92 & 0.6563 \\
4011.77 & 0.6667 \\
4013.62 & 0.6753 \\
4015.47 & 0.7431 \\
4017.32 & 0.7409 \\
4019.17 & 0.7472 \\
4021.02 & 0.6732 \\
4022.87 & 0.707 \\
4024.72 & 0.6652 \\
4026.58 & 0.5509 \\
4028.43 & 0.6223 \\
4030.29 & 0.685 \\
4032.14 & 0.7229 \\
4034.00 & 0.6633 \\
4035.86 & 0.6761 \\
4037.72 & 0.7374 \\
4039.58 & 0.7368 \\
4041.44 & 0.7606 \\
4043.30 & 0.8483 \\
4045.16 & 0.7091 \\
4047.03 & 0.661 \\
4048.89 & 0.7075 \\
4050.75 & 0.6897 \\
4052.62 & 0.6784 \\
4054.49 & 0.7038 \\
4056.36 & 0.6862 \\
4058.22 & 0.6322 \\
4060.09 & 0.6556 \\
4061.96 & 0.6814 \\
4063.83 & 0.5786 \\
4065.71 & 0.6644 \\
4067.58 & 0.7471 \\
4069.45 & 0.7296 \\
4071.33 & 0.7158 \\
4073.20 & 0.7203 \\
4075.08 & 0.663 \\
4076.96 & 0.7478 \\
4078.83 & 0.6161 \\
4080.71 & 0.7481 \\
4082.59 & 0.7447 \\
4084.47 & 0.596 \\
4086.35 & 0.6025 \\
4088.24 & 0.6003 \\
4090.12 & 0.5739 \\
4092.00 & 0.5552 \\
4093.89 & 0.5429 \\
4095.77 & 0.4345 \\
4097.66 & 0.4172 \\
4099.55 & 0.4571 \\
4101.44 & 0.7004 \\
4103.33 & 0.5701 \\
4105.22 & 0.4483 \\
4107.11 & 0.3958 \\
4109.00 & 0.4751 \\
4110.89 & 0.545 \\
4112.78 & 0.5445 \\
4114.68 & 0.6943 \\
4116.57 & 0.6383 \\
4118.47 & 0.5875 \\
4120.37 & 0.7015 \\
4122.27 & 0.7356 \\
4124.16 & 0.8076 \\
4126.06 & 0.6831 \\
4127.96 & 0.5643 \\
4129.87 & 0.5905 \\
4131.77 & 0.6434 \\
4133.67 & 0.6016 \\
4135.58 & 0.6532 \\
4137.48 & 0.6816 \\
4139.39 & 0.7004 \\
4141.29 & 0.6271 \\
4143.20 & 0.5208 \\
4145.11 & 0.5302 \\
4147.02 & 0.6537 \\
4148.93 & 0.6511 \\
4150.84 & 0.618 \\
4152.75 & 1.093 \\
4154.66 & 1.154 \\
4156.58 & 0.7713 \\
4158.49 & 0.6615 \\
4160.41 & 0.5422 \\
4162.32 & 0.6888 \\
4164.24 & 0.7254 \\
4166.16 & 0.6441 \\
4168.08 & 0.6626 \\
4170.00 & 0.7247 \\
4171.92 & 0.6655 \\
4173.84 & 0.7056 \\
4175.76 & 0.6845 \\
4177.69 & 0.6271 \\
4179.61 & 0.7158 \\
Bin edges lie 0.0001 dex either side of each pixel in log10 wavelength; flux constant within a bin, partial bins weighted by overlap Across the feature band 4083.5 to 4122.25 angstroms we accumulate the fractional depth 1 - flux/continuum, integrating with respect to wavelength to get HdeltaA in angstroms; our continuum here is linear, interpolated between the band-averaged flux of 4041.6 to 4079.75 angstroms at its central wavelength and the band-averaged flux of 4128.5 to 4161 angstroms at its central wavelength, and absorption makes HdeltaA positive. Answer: 7.4 angstroms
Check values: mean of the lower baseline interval 0.693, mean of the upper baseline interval 0.688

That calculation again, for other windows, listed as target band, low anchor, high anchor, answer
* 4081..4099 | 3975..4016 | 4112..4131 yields 2.4 angstroms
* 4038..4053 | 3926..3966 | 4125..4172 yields -1.9 angstroms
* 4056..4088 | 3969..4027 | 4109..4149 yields -2.0 angstroms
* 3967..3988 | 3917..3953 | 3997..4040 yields 4.0 angstroms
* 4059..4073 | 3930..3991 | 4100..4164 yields -1.4 angstroms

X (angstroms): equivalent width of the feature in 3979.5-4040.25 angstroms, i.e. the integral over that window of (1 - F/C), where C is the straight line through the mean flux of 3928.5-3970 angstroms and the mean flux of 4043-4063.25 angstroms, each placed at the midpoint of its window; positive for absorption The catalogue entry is -2.9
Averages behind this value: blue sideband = 0.589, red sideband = 0.689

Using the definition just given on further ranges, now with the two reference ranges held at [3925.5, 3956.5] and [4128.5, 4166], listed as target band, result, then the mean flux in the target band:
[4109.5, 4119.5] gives 1.1 angstroms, 0.597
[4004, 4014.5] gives -0.5 angstroms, 0.663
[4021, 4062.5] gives -2.9 angstroms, 0.69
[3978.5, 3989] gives 0.3 angstroms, 0.604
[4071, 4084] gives -0.9 angstroms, 0.704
